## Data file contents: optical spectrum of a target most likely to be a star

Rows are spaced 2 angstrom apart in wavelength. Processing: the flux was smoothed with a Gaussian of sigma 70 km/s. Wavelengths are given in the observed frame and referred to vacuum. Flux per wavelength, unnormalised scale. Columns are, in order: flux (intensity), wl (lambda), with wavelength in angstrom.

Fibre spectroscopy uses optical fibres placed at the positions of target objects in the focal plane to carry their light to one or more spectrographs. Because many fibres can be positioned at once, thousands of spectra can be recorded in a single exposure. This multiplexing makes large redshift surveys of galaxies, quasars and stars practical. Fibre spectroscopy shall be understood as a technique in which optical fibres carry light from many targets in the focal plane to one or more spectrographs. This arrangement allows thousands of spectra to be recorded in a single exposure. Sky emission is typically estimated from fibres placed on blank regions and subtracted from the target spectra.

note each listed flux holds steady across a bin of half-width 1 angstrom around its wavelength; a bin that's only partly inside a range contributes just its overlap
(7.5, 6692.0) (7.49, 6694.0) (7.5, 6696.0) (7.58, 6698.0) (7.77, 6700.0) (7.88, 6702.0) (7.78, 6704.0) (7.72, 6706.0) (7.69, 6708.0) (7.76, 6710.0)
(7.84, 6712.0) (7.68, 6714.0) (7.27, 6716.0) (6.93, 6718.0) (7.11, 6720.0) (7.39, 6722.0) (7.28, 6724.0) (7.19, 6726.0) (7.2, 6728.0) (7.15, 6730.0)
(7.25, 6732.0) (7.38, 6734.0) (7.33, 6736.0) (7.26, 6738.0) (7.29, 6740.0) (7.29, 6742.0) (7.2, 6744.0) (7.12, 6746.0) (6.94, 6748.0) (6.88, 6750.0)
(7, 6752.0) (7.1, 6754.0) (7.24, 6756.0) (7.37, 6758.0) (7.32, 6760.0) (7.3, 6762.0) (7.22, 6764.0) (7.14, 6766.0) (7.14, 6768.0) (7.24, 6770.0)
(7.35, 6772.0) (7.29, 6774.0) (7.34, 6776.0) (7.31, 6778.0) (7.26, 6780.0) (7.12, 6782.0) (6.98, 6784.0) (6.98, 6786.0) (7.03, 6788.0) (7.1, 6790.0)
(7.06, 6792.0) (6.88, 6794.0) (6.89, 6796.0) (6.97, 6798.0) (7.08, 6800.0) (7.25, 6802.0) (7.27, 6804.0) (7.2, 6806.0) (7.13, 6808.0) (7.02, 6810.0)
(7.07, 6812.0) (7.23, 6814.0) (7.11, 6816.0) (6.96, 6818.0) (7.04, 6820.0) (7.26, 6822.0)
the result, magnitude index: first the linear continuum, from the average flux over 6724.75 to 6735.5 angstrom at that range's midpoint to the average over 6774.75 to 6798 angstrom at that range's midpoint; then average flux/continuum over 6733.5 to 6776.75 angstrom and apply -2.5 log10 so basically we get -0.01 mag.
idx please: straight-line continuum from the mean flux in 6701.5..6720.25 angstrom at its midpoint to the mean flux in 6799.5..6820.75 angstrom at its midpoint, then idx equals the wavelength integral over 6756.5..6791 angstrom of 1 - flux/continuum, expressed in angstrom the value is 0.4 angstrom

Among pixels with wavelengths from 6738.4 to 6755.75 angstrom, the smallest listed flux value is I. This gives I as 6.88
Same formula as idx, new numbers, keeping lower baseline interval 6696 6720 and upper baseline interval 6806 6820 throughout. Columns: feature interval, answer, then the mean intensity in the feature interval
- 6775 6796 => 0.4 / 7.1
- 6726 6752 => 0.9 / 7.18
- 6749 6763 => 0.4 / 7.17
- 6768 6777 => 0.0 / 7.29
